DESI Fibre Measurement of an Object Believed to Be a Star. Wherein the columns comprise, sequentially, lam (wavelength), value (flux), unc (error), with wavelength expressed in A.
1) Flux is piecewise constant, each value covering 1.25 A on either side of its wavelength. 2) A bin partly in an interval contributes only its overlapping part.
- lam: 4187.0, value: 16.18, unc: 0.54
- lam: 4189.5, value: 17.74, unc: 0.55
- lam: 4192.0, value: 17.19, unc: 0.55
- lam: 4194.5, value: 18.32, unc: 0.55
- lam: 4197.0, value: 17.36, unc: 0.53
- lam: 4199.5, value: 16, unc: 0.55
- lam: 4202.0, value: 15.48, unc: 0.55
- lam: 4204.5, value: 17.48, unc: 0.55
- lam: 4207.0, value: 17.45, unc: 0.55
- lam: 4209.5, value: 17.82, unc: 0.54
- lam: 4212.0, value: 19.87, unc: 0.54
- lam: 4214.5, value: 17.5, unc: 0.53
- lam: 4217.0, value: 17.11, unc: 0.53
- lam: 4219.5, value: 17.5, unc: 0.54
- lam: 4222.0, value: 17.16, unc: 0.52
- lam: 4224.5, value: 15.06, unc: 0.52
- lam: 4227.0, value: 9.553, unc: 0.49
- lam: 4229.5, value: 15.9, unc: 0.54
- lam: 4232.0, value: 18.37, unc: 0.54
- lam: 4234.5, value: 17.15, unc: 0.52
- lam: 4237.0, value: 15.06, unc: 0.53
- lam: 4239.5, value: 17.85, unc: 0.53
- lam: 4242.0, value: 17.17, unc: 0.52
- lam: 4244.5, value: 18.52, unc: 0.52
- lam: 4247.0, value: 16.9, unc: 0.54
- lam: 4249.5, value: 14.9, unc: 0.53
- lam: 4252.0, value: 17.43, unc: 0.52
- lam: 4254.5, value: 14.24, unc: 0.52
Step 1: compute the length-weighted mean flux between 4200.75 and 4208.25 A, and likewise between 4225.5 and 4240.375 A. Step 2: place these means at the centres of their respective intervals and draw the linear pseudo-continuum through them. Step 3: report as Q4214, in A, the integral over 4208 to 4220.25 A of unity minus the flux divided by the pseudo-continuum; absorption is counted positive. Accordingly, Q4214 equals -1.2 A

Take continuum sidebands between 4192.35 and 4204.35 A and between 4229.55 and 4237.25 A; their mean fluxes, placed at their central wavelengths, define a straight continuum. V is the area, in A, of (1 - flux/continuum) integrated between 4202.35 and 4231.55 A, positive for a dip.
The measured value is 0.55 A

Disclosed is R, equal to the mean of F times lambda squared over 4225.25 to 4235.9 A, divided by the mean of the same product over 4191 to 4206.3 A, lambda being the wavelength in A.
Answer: 0.91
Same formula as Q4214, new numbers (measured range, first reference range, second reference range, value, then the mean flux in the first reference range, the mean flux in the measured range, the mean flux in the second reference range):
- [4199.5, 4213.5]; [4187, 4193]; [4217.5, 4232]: -0.96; 17.2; 17.5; 15.4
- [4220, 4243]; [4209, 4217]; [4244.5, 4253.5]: 1.91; 18.2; 16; 16.6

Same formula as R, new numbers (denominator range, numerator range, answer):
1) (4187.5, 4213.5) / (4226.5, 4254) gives 0.96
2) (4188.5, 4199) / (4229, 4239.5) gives 0.98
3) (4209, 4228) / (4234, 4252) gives 1.03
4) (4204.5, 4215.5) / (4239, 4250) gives 0.96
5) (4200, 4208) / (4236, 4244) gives 1.03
